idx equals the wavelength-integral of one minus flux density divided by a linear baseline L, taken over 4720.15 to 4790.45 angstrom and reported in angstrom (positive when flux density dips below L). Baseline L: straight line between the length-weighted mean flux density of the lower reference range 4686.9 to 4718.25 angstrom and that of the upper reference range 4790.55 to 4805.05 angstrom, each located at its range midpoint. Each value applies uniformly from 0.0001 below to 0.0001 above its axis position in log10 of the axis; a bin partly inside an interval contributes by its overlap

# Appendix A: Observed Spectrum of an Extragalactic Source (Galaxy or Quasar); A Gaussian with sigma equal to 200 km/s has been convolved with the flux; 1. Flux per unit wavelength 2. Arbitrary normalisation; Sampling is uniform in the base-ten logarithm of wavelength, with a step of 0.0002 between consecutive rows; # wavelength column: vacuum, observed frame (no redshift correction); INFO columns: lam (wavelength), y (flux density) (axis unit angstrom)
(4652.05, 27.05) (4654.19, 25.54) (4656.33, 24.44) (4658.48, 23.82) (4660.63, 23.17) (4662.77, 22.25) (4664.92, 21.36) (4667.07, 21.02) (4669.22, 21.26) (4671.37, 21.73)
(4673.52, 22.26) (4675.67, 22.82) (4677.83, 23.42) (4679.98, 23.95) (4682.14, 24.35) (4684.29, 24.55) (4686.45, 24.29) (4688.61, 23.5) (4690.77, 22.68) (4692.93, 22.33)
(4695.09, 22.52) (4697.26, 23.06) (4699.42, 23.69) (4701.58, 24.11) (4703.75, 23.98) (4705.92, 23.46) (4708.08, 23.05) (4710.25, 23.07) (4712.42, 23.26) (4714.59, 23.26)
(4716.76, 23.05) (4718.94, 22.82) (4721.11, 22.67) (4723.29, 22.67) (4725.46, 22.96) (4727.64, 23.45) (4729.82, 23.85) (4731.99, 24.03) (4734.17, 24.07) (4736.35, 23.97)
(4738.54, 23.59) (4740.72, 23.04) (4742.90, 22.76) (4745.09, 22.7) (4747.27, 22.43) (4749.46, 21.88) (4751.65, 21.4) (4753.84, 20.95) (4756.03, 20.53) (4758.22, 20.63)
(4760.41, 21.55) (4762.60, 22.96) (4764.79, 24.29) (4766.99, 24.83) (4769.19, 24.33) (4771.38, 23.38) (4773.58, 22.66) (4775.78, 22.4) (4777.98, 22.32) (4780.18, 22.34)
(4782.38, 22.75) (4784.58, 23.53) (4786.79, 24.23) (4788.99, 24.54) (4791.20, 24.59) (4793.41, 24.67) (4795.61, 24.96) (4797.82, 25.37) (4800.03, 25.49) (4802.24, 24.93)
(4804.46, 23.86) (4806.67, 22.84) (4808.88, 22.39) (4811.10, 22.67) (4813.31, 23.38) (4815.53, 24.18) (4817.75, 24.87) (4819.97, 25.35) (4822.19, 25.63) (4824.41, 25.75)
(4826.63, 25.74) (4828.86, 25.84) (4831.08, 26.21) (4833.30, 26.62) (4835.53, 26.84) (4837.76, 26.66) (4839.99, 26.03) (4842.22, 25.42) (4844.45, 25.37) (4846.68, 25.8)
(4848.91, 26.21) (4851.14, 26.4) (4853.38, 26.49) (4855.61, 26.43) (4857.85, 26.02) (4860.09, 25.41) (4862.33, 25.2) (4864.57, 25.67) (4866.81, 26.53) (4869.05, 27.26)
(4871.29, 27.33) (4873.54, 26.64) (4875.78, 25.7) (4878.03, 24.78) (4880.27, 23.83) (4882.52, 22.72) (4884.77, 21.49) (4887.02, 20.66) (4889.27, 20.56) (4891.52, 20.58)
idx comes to 3.5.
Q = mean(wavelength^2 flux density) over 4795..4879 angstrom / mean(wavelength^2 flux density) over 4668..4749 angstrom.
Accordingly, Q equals 1.2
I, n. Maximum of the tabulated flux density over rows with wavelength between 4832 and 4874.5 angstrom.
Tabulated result 27.33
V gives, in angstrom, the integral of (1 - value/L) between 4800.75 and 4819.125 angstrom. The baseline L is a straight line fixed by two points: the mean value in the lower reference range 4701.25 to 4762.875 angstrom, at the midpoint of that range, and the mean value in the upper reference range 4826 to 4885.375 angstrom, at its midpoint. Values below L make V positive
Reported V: 0.7 angstrom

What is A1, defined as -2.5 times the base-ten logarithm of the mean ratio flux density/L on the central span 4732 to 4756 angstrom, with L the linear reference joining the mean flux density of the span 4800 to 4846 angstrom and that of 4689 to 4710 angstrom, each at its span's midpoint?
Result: 0.06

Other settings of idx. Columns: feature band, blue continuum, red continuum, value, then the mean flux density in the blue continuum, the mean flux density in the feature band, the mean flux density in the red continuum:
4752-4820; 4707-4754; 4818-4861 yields 3.0 angstrom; 23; 23.4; 26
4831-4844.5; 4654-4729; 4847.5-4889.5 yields -0.8 angstrom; 23.1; 26.2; 25.1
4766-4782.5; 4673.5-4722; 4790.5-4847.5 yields 0.9 angstrom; 23.3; 23.1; 25.1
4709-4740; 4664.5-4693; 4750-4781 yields -0.9 angstrom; 22.9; 23.3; 22.5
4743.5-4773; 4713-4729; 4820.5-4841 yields 2.0 angstrom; 23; 22.5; 26.1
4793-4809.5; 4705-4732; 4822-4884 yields 0.3 angstrom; 23.2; 24.4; 25.9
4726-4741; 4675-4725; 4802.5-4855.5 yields 0.1 angstrom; 23.3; 23.7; 25.3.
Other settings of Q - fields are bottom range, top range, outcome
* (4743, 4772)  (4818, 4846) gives 1.19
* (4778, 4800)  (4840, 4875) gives 1.12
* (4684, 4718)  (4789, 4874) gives 1.15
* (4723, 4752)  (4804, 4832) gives 1.10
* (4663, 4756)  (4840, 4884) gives 1.19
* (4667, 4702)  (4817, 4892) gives 1.18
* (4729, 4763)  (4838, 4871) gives 1.21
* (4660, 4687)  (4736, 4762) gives 1.00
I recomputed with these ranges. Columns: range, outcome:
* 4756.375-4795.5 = 24.83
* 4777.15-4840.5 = 26.84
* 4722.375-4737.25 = 24.07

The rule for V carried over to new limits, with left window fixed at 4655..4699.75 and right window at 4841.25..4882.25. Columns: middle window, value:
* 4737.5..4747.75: 0.5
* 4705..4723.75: 0.4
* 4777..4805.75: 0.7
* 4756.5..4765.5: 0.8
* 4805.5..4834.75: 0.5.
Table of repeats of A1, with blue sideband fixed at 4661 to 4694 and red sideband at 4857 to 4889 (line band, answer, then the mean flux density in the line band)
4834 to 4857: -0.07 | 26.2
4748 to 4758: 0.12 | 21.2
